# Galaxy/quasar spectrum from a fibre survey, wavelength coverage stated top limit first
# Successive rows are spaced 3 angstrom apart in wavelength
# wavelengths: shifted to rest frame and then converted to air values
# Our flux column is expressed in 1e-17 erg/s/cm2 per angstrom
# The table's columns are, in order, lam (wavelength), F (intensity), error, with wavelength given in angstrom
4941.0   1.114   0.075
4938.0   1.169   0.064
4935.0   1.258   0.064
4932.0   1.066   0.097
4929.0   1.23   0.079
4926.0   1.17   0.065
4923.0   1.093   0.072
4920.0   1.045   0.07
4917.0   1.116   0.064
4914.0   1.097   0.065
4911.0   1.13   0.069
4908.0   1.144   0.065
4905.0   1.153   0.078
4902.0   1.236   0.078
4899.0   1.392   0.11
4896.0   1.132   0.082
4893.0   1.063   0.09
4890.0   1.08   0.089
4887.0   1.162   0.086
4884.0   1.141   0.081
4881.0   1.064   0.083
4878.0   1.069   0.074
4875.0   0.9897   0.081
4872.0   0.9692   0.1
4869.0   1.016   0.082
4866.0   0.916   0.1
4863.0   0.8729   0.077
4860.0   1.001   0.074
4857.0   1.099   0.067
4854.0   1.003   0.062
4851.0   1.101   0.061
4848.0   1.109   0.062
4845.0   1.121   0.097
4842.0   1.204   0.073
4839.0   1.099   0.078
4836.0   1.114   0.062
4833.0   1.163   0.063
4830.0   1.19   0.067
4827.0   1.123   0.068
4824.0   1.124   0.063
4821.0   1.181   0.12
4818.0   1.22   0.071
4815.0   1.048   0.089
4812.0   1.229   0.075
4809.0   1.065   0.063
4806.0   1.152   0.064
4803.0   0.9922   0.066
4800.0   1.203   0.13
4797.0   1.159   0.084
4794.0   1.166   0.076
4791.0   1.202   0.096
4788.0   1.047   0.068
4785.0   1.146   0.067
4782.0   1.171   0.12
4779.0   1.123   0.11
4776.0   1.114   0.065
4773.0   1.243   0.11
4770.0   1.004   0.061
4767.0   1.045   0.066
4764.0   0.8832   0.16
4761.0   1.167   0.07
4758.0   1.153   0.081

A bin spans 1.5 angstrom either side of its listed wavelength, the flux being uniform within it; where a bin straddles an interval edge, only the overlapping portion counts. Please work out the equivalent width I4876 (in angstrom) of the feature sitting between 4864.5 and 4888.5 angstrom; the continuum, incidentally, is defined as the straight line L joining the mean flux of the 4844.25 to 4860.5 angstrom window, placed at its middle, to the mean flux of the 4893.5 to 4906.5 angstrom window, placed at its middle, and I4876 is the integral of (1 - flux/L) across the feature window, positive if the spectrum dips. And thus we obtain 2.2 angstrom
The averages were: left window 1.07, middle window 1.04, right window 1.22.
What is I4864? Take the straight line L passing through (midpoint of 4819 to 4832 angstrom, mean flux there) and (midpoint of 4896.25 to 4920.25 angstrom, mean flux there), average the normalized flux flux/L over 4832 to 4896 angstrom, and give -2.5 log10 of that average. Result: 0.09 mag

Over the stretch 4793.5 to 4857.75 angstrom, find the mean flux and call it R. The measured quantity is 1.13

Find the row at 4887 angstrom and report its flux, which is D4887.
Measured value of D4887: 1.162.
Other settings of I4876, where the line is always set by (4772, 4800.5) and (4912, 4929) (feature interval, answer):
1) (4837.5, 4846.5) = 0.0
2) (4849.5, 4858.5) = 0.5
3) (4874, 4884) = 0.6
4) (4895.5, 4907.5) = -1.2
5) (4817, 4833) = -0.3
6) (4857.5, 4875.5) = 2.6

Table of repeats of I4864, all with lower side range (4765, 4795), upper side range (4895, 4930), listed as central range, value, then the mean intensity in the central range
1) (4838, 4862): 0.05 mag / 1.09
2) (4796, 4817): 0.01 mag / 1.12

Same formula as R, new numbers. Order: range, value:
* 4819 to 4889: 1.08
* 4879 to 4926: 1.14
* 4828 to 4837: 1.16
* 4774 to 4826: 1.14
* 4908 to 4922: 1.1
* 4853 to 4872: 0.983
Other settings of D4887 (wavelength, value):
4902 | 1.236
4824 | 1.124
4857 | 1.099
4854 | 1.003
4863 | 0.8729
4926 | 1.17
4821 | 1.181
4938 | 1.169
